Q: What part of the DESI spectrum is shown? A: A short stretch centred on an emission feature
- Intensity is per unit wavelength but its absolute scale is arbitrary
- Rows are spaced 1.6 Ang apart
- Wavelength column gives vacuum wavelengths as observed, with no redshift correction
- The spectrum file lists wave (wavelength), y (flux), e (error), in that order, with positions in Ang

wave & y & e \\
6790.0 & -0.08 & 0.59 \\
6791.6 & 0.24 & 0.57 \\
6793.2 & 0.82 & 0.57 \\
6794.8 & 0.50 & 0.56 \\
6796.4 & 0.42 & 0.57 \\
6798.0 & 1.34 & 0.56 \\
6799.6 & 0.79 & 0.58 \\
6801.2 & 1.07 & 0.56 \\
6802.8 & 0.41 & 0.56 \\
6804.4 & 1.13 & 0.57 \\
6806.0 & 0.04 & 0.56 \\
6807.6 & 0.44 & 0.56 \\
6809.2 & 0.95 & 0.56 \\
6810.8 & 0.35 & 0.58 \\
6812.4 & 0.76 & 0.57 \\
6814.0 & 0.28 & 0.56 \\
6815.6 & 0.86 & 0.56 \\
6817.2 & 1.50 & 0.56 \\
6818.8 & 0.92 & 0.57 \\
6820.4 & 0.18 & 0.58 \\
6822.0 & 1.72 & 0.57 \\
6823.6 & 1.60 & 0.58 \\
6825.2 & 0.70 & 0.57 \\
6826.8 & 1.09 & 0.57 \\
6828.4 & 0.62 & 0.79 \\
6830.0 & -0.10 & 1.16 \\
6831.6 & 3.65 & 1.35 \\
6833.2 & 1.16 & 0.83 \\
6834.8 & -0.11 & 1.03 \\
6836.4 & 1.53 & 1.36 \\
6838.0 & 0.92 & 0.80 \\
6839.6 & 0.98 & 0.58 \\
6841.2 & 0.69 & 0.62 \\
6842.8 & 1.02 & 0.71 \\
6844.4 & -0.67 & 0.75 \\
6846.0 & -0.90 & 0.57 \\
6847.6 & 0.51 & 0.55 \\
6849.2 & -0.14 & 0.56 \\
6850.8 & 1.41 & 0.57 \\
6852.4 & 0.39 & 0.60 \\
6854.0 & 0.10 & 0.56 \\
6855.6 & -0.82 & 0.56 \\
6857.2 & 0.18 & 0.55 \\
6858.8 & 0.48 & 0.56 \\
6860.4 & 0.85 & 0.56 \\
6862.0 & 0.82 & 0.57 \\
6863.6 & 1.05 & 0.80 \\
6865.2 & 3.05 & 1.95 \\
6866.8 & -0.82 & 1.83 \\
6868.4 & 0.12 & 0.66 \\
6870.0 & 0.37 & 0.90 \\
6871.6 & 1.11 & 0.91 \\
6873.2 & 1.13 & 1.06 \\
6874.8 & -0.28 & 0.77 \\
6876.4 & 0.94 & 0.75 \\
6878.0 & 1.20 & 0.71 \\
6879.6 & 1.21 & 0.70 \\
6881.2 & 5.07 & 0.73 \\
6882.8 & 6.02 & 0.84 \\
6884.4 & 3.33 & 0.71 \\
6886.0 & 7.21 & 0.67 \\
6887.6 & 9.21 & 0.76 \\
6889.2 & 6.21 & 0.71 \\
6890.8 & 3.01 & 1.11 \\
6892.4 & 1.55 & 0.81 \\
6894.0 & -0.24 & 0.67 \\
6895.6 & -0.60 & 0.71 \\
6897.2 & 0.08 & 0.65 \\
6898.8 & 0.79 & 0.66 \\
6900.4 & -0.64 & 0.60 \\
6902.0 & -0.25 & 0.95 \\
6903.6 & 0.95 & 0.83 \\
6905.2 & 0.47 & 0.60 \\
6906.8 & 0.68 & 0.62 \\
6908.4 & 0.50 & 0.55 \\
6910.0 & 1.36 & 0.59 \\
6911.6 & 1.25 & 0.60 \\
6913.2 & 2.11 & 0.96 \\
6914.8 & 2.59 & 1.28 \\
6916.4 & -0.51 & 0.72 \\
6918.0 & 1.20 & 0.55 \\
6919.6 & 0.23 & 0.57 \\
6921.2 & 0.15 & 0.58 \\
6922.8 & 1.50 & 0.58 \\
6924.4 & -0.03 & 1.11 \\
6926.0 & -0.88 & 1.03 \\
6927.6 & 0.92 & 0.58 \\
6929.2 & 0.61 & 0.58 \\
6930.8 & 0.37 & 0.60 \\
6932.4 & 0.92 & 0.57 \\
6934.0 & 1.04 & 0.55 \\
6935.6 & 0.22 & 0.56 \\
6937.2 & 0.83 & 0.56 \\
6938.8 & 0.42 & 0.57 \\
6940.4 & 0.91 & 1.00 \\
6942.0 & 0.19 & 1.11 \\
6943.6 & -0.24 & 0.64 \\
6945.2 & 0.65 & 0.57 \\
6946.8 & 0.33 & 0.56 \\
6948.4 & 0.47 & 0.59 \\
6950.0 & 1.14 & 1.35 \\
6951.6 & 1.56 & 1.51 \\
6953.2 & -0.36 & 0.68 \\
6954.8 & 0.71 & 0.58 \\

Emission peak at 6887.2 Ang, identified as [O II]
